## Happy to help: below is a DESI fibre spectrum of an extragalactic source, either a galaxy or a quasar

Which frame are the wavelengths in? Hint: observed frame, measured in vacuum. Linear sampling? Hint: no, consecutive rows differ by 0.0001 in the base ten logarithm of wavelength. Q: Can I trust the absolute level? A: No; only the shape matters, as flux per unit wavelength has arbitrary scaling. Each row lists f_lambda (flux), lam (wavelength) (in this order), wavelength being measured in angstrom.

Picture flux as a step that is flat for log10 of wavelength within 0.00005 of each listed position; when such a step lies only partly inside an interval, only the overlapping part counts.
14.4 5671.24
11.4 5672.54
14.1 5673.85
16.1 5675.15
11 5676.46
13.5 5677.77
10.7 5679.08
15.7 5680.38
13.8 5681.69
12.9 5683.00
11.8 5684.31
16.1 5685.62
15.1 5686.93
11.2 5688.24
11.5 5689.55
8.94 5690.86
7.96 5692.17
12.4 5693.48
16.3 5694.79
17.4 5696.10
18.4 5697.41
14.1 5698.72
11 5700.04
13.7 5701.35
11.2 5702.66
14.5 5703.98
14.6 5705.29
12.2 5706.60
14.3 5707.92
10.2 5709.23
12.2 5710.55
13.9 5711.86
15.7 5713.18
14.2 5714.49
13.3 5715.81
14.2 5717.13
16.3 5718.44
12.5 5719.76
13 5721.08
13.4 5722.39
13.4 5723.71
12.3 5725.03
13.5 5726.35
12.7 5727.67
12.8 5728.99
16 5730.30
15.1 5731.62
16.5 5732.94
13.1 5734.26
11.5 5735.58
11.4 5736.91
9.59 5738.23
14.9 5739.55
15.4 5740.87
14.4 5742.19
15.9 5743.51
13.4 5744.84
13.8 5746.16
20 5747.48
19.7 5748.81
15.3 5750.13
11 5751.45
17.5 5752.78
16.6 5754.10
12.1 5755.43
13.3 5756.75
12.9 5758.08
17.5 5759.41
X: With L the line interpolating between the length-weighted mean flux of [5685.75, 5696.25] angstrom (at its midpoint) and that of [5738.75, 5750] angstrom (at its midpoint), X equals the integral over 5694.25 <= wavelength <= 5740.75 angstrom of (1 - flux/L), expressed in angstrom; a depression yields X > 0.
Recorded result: 1.30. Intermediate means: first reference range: 12.5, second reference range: 15.8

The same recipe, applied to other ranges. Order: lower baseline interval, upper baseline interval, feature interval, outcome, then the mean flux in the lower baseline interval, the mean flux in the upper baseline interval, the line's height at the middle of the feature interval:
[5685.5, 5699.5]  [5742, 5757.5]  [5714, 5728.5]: 0.86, 13.5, 15.3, 14.4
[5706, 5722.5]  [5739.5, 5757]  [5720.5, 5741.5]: 1.41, 13.5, 15.3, 14.4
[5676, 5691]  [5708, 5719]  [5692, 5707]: -0.60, 12.8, 13.8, 13.3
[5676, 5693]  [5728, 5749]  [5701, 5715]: -0.06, 12.3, 14.5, 13.3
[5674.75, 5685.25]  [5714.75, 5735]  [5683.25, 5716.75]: 0.50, 13.2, 13.9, 13.5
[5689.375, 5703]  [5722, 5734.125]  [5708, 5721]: -0.03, 13.1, 13.9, 13.6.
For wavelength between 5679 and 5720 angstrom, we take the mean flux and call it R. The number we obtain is 13.4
